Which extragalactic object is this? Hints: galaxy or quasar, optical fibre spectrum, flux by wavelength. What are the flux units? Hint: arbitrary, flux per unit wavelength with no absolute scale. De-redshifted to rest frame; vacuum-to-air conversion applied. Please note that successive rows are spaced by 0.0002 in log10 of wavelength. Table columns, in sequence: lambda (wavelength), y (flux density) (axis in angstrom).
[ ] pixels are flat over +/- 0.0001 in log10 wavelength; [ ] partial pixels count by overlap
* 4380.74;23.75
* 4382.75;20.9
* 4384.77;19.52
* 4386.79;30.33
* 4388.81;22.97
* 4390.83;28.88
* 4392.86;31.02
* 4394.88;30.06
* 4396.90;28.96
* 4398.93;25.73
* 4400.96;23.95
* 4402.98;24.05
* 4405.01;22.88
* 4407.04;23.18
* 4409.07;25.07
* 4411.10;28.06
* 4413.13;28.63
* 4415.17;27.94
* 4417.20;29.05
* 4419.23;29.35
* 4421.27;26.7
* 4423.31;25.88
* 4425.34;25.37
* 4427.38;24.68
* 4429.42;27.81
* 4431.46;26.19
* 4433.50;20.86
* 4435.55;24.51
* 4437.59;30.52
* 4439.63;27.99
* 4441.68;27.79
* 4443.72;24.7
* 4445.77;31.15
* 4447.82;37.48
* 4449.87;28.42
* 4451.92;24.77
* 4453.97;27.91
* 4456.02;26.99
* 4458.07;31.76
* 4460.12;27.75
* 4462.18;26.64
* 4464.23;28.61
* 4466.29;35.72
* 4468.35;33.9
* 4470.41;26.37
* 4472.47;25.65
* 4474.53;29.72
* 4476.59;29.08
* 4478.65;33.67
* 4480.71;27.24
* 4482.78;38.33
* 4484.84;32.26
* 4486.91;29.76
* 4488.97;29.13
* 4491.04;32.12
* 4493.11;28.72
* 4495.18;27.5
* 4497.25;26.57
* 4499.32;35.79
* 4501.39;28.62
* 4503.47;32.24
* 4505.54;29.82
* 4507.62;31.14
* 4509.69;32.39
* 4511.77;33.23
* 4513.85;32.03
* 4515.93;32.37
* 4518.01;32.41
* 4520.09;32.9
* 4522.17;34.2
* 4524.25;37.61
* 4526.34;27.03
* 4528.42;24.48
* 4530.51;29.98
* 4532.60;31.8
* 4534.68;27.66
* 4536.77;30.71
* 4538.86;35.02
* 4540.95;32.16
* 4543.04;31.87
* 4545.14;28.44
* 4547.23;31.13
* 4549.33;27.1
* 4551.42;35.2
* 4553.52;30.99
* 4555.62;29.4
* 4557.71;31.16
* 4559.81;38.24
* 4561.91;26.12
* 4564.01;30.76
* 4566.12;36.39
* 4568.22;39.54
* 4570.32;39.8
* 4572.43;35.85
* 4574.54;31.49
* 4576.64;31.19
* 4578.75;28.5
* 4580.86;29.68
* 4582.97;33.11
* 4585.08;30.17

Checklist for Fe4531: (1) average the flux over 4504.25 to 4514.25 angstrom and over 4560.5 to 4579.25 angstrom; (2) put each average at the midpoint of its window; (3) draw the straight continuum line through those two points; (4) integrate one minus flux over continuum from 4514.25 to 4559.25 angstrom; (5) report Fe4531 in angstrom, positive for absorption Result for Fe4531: 1.8 angstrom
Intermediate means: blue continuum 31.7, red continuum 33.5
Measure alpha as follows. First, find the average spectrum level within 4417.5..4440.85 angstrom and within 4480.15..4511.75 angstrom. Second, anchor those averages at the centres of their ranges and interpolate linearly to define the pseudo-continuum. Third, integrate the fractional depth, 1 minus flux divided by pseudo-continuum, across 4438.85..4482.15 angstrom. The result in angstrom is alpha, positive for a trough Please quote -1.17 angstrom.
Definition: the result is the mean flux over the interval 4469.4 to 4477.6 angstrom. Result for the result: 27.7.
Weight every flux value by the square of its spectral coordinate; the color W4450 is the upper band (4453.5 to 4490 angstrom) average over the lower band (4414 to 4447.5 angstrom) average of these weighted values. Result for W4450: 1.13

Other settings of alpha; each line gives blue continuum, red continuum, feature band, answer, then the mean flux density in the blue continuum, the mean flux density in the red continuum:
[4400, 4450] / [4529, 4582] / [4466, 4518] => -2.5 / 26.9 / 31.9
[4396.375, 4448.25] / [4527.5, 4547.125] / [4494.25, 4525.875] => -2.5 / 26.7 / 30.3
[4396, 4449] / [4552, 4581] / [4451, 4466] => 0.1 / 26.9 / 32.9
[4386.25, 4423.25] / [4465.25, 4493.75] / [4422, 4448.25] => 1.4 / 27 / 30.9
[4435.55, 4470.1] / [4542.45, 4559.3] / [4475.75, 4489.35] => -0.8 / 29.3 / 30.9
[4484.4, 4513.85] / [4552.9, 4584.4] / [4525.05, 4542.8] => 1.0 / 30.7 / 32.8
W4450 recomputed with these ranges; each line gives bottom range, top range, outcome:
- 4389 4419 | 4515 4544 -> 1.24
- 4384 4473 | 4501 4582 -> 1.22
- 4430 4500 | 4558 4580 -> 1.20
